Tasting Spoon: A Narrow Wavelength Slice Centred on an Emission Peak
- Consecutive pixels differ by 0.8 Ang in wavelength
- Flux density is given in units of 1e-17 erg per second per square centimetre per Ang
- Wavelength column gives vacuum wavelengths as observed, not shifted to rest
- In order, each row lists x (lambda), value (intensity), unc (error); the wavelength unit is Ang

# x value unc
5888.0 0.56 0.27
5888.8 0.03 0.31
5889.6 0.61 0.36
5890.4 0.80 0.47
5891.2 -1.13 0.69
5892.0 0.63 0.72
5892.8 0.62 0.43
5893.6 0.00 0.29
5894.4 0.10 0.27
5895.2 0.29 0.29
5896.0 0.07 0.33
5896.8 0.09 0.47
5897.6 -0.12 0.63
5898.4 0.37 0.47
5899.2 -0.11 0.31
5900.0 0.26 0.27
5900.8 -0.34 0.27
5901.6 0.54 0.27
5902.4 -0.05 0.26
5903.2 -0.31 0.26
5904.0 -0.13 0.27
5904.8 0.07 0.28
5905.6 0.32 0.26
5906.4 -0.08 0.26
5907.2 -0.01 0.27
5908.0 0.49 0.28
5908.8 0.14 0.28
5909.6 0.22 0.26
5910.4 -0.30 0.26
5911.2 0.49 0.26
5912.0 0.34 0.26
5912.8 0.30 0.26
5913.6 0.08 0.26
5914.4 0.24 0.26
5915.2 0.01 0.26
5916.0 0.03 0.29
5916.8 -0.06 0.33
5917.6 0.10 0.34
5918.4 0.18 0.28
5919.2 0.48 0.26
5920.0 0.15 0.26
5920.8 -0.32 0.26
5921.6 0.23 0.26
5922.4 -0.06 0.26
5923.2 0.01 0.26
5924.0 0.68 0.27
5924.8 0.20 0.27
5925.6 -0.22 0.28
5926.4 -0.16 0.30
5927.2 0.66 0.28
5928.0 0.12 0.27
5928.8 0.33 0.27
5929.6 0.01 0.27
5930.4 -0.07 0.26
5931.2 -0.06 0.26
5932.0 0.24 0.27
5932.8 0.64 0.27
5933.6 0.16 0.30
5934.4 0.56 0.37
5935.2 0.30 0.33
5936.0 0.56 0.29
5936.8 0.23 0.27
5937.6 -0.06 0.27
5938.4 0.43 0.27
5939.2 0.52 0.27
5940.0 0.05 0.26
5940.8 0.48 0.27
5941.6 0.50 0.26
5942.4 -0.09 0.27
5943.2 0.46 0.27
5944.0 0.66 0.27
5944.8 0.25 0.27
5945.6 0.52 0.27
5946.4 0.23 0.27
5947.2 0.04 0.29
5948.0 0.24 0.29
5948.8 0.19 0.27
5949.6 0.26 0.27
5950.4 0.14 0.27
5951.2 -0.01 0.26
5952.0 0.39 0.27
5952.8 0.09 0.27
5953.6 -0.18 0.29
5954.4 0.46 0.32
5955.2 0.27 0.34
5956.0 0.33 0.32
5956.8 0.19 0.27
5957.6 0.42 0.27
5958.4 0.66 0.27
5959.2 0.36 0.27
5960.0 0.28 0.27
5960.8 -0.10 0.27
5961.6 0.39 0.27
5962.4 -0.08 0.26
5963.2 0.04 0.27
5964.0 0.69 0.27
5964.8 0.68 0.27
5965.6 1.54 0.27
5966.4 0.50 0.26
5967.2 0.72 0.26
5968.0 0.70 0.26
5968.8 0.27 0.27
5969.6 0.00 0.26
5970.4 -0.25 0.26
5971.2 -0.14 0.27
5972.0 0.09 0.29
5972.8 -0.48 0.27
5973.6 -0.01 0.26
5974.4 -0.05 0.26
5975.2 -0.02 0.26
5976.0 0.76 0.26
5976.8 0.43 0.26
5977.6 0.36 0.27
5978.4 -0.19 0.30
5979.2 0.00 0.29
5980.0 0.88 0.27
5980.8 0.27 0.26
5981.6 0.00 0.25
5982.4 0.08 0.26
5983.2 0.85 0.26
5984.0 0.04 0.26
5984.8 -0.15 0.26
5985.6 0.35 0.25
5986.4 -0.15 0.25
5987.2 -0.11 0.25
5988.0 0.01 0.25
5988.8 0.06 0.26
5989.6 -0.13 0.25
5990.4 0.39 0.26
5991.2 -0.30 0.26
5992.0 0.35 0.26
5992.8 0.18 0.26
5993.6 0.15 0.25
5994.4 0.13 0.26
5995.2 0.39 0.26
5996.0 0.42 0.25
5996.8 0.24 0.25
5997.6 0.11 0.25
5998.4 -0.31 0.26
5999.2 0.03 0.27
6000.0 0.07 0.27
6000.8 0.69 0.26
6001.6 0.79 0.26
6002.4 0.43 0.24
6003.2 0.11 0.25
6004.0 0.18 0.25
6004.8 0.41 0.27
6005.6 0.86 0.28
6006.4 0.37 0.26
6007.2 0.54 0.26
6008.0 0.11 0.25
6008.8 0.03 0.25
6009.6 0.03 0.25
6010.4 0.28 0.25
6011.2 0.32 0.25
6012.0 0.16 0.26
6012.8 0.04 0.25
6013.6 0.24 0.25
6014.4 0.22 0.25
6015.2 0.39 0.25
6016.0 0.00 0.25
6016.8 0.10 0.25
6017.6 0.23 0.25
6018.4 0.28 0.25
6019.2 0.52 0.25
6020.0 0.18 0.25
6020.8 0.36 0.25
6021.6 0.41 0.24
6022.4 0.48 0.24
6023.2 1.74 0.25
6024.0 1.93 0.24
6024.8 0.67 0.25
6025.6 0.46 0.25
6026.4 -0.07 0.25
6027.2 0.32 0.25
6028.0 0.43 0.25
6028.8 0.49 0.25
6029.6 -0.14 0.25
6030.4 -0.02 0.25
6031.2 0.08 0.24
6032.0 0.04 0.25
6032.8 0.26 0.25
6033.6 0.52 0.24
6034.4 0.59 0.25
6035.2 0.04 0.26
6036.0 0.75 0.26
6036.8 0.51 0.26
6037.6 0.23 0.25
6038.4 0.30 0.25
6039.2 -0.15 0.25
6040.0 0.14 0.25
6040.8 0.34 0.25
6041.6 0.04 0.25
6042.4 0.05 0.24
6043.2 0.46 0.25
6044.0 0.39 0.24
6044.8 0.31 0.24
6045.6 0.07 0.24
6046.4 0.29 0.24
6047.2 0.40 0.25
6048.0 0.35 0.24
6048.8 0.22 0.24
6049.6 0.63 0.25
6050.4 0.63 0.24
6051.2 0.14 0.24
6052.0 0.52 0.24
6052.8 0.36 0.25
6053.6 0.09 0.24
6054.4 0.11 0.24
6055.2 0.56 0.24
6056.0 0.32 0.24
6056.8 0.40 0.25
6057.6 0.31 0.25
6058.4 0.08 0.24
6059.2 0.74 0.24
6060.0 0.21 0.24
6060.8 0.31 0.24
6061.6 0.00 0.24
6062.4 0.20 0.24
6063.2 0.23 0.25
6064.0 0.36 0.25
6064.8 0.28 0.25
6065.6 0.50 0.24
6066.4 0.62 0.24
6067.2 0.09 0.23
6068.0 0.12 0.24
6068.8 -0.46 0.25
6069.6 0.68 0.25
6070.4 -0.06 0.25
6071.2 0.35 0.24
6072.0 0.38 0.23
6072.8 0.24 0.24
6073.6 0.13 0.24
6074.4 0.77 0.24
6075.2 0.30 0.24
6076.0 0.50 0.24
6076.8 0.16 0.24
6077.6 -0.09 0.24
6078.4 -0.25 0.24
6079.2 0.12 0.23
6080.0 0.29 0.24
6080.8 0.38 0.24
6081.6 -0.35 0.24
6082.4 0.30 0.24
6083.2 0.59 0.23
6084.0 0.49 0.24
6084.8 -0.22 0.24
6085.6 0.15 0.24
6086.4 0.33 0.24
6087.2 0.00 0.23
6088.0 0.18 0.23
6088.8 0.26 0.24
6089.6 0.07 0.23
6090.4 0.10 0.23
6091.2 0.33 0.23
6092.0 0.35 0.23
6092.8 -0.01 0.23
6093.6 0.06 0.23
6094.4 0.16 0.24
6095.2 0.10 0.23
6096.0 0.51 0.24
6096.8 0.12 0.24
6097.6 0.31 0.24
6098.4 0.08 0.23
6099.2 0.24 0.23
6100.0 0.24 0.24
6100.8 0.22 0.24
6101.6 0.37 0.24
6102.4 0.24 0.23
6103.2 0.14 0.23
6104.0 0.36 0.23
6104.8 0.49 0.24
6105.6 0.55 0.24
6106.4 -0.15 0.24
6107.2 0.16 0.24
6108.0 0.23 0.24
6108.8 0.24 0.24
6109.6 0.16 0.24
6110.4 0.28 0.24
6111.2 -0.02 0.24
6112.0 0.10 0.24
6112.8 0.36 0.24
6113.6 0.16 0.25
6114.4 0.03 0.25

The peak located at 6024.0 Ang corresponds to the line [O III] 5007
